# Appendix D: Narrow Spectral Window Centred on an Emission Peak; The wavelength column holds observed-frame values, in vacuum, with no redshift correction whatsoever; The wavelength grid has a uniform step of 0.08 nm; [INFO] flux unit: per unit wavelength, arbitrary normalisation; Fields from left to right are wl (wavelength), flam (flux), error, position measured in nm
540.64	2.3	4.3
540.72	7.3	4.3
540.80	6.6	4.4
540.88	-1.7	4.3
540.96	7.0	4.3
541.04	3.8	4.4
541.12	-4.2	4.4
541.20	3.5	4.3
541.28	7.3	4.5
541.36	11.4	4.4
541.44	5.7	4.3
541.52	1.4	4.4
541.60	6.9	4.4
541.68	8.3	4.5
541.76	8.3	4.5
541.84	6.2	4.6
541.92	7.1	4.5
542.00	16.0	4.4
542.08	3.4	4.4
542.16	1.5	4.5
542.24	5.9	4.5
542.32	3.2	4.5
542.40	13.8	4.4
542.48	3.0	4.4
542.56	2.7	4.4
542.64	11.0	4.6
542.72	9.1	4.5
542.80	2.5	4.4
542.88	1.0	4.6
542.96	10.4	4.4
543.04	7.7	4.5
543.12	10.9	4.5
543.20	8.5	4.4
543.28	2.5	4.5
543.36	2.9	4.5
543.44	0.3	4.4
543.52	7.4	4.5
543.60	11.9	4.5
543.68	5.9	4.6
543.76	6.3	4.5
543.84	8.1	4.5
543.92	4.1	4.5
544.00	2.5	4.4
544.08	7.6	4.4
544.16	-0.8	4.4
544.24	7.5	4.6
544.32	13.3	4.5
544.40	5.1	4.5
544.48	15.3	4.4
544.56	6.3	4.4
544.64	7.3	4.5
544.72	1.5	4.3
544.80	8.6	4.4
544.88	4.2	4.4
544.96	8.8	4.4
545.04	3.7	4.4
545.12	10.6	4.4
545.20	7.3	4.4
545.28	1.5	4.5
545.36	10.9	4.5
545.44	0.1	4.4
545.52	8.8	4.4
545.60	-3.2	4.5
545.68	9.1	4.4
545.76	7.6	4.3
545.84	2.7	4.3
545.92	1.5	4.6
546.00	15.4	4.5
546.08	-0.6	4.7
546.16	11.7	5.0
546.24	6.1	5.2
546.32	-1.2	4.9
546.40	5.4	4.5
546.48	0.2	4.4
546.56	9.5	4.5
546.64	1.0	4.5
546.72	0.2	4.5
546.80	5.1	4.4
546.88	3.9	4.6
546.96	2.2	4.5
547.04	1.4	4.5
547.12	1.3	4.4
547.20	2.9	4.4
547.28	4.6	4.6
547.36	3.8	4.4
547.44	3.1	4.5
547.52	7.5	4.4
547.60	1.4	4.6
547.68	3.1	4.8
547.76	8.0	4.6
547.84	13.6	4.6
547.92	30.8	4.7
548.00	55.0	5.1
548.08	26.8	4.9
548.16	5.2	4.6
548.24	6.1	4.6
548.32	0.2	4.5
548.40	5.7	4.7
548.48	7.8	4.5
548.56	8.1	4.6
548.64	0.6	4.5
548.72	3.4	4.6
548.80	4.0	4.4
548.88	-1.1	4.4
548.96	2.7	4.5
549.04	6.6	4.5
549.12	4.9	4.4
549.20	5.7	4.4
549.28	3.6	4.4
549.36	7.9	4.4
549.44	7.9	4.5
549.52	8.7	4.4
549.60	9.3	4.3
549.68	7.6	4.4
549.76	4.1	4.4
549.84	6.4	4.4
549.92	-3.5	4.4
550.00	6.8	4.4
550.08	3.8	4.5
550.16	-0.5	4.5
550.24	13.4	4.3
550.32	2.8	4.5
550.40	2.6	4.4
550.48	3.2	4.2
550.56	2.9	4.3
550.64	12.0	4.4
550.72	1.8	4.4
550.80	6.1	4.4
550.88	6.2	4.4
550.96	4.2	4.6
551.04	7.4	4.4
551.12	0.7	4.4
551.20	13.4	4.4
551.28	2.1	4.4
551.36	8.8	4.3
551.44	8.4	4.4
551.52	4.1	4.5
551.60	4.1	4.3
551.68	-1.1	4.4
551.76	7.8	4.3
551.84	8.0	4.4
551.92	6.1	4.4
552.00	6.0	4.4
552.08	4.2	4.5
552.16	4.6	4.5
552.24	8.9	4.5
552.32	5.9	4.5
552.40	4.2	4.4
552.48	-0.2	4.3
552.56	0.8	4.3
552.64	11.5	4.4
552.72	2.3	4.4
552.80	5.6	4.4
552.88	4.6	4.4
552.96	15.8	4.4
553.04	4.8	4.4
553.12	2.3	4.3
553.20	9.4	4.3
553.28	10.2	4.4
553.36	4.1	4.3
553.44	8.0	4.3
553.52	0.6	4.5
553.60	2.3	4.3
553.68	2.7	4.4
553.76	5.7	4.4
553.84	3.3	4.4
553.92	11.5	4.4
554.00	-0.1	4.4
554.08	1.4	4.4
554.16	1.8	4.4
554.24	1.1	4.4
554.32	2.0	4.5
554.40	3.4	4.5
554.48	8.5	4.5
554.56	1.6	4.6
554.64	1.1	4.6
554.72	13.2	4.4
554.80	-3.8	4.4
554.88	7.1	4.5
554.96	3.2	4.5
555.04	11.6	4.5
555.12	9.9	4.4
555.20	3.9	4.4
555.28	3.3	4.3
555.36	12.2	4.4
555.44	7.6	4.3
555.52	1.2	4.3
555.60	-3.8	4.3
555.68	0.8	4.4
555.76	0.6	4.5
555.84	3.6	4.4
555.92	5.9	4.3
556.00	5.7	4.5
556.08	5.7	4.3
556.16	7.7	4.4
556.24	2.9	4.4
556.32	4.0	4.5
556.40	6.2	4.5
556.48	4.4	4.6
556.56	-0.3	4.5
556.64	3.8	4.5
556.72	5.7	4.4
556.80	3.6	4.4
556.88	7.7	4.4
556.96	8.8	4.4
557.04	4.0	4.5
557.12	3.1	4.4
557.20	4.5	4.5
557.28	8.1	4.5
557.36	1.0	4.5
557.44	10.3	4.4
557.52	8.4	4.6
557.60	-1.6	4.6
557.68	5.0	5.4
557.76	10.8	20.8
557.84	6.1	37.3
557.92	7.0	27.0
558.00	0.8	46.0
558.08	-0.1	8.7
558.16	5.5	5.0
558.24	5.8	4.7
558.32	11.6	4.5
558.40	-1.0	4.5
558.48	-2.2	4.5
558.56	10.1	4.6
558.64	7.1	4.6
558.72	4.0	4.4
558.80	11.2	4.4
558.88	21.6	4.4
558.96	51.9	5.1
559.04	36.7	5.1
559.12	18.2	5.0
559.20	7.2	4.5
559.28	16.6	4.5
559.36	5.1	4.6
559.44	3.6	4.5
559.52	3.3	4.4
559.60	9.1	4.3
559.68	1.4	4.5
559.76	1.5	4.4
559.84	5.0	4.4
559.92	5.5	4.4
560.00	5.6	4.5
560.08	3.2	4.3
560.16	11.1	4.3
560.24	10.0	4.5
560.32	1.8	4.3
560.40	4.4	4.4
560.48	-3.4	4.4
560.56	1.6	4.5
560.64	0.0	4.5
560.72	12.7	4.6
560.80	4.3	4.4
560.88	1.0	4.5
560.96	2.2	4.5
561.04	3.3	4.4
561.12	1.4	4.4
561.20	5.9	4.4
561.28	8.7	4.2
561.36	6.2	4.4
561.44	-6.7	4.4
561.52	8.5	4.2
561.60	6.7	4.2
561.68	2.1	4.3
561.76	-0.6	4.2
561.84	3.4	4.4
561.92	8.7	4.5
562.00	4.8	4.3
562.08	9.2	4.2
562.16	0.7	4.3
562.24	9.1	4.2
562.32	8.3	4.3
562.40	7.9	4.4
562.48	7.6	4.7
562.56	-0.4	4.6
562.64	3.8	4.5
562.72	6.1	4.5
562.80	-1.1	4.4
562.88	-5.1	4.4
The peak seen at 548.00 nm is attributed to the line H-beta 4861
